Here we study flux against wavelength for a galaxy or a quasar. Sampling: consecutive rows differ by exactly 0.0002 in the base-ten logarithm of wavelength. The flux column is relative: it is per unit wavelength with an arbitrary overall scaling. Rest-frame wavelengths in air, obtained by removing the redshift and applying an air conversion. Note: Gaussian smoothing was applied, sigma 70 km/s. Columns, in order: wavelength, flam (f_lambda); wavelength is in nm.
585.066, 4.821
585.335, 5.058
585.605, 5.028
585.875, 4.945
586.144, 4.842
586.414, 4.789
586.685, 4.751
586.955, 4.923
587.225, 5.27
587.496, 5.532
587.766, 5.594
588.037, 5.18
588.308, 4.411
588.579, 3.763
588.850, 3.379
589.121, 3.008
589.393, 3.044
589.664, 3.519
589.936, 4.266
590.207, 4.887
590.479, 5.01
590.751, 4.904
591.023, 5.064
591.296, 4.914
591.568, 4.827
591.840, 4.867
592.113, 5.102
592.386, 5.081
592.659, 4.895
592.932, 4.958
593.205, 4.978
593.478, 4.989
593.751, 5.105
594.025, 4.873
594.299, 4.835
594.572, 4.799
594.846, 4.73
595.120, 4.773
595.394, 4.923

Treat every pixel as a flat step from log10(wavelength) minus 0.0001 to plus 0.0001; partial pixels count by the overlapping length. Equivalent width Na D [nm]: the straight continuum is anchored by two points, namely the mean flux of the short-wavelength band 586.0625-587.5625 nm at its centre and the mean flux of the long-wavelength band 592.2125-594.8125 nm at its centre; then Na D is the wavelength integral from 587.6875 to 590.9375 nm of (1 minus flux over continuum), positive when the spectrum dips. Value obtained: 0.48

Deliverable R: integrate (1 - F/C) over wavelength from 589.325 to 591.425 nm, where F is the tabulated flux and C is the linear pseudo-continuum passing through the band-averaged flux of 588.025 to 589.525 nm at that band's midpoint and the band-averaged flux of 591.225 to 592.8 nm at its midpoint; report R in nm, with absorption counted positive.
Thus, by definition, -0.08 nm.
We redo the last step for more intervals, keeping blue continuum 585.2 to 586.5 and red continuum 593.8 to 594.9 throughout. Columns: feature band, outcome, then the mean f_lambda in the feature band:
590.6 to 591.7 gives -0.01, 4.93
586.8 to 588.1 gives -0.10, 5.3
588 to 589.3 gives 0.29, 3.82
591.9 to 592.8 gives -0.03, 5.01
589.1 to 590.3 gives 0.27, 3.78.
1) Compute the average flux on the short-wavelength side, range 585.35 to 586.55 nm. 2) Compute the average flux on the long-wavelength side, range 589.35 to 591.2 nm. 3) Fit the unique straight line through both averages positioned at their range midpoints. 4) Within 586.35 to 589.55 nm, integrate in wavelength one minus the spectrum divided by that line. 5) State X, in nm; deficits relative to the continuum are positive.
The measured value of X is 0.18 nm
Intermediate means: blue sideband 4.91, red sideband 4.46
